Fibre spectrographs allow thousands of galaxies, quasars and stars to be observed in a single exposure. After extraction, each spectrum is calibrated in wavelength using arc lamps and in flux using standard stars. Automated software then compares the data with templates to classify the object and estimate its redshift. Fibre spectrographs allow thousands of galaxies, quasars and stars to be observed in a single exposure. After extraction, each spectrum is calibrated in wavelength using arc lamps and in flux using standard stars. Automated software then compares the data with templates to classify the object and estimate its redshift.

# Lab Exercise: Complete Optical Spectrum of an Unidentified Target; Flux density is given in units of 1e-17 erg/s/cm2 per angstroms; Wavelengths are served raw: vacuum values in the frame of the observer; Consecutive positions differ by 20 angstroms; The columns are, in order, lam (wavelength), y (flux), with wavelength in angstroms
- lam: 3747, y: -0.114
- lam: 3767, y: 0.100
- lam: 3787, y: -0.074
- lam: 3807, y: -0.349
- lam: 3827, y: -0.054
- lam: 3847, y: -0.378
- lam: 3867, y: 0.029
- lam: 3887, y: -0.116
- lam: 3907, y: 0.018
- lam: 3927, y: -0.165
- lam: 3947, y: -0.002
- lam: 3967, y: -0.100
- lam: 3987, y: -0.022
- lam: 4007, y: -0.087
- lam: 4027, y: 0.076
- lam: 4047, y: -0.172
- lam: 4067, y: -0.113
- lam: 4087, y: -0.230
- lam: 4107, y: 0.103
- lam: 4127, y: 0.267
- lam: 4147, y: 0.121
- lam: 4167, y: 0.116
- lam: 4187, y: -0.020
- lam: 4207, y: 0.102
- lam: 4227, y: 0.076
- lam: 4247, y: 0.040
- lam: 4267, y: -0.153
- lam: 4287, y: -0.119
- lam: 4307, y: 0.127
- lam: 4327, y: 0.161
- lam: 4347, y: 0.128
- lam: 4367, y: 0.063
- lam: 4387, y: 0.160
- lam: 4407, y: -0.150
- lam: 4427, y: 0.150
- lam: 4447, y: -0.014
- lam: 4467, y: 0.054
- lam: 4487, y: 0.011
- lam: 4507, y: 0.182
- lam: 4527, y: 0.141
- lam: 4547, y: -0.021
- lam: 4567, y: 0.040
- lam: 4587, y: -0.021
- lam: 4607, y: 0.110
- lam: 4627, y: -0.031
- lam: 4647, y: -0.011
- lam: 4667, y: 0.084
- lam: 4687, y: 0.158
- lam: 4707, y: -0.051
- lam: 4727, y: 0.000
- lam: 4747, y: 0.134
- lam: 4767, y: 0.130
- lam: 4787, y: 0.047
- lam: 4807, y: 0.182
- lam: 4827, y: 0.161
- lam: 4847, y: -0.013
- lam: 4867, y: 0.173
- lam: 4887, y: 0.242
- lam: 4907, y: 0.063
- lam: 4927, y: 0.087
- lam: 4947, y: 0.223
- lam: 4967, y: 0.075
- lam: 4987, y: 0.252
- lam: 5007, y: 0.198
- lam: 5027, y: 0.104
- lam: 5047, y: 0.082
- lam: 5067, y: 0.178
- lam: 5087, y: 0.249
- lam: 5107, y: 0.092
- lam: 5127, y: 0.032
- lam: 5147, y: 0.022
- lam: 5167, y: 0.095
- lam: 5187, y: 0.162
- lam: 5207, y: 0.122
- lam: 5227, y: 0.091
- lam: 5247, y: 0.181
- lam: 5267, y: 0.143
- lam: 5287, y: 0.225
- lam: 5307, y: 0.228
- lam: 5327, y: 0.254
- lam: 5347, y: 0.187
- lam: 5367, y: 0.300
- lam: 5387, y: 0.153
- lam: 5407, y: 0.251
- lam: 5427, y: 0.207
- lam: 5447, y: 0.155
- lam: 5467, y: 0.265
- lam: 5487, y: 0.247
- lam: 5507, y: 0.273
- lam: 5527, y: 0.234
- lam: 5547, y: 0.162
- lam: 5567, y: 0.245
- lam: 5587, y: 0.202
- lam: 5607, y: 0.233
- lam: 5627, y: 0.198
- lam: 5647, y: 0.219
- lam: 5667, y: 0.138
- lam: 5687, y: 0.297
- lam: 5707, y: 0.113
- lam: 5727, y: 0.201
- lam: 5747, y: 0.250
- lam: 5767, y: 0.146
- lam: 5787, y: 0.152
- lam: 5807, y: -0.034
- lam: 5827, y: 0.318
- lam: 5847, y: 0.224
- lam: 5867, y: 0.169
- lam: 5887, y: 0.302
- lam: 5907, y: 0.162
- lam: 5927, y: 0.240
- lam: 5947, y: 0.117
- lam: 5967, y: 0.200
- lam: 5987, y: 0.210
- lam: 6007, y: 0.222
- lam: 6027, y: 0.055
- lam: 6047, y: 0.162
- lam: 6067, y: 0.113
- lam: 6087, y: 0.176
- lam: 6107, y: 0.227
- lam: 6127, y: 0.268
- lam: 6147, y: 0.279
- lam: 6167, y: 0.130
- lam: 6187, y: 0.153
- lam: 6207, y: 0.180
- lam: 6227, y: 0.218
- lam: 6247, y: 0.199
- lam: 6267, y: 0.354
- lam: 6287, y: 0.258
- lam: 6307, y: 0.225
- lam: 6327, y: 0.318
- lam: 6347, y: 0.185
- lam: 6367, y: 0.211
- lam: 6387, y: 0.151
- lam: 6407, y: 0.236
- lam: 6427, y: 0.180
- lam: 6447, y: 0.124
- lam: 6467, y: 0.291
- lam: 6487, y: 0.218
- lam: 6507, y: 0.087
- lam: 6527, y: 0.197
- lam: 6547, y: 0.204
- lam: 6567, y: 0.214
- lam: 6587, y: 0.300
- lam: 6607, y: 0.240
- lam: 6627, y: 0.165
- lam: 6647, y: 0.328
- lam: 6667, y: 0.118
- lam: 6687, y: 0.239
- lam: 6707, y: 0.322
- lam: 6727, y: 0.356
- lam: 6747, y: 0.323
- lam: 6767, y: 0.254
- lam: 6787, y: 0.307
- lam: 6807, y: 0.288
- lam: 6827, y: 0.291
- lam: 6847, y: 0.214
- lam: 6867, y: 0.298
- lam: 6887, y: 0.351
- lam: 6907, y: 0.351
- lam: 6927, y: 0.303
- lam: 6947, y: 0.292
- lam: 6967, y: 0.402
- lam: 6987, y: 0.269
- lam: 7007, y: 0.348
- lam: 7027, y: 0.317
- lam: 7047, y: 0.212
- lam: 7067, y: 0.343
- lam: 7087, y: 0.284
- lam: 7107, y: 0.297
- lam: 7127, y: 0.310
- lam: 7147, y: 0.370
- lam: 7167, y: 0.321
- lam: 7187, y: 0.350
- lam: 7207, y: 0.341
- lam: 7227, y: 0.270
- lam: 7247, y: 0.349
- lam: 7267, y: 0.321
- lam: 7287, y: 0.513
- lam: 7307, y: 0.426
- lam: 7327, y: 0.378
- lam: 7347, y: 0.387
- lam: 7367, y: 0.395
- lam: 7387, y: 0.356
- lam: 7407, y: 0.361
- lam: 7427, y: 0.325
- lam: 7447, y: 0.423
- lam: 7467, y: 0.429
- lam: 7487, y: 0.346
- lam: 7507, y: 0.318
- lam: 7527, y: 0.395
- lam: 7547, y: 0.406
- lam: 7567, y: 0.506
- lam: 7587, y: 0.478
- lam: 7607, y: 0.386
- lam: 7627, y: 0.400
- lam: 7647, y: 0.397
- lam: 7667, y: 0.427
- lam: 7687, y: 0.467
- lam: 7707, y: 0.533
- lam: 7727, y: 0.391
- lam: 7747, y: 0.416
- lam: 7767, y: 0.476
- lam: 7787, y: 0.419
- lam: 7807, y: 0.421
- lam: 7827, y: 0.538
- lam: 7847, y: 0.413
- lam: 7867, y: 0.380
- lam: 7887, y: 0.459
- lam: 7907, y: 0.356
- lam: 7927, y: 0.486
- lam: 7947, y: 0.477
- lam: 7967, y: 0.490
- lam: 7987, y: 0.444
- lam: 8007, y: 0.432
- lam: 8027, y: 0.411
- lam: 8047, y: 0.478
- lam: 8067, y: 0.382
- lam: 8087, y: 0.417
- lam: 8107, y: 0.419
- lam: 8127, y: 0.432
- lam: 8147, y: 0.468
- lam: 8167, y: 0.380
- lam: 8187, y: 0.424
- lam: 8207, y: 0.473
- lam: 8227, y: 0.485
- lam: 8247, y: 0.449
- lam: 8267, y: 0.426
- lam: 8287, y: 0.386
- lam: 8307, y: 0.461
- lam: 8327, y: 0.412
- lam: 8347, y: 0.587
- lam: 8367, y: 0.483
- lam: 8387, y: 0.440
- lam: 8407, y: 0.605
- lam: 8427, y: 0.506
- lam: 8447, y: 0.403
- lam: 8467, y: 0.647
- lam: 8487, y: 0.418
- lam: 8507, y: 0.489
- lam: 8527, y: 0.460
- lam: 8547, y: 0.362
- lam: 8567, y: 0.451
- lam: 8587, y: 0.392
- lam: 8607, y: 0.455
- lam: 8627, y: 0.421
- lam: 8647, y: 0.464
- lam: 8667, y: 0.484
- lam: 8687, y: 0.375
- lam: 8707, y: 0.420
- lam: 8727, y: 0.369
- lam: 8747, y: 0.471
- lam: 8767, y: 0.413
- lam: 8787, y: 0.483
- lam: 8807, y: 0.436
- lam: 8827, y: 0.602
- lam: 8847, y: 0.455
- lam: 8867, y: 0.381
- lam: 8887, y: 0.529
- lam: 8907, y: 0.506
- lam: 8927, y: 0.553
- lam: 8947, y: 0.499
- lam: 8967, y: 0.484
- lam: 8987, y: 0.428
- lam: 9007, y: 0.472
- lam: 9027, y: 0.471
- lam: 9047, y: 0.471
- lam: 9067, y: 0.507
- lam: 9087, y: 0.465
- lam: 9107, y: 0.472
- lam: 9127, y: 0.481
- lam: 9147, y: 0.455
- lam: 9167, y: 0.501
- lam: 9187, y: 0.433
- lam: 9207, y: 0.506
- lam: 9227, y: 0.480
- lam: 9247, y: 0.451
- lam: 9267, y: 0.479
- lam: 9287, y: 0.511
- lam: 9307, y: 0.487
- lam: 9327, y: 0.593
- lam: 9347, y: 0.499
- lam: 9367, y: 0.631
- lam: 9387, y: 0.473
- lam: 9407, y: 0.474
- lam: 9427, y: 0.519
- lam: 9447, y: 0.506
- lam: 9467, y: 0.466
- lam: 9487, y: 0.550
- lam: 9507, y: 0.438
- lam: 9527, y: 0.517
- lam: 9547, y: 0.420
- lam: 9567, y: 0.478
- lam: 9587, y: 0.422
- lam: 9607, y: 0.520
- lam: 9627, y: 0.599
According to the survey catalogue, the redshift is 0.68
